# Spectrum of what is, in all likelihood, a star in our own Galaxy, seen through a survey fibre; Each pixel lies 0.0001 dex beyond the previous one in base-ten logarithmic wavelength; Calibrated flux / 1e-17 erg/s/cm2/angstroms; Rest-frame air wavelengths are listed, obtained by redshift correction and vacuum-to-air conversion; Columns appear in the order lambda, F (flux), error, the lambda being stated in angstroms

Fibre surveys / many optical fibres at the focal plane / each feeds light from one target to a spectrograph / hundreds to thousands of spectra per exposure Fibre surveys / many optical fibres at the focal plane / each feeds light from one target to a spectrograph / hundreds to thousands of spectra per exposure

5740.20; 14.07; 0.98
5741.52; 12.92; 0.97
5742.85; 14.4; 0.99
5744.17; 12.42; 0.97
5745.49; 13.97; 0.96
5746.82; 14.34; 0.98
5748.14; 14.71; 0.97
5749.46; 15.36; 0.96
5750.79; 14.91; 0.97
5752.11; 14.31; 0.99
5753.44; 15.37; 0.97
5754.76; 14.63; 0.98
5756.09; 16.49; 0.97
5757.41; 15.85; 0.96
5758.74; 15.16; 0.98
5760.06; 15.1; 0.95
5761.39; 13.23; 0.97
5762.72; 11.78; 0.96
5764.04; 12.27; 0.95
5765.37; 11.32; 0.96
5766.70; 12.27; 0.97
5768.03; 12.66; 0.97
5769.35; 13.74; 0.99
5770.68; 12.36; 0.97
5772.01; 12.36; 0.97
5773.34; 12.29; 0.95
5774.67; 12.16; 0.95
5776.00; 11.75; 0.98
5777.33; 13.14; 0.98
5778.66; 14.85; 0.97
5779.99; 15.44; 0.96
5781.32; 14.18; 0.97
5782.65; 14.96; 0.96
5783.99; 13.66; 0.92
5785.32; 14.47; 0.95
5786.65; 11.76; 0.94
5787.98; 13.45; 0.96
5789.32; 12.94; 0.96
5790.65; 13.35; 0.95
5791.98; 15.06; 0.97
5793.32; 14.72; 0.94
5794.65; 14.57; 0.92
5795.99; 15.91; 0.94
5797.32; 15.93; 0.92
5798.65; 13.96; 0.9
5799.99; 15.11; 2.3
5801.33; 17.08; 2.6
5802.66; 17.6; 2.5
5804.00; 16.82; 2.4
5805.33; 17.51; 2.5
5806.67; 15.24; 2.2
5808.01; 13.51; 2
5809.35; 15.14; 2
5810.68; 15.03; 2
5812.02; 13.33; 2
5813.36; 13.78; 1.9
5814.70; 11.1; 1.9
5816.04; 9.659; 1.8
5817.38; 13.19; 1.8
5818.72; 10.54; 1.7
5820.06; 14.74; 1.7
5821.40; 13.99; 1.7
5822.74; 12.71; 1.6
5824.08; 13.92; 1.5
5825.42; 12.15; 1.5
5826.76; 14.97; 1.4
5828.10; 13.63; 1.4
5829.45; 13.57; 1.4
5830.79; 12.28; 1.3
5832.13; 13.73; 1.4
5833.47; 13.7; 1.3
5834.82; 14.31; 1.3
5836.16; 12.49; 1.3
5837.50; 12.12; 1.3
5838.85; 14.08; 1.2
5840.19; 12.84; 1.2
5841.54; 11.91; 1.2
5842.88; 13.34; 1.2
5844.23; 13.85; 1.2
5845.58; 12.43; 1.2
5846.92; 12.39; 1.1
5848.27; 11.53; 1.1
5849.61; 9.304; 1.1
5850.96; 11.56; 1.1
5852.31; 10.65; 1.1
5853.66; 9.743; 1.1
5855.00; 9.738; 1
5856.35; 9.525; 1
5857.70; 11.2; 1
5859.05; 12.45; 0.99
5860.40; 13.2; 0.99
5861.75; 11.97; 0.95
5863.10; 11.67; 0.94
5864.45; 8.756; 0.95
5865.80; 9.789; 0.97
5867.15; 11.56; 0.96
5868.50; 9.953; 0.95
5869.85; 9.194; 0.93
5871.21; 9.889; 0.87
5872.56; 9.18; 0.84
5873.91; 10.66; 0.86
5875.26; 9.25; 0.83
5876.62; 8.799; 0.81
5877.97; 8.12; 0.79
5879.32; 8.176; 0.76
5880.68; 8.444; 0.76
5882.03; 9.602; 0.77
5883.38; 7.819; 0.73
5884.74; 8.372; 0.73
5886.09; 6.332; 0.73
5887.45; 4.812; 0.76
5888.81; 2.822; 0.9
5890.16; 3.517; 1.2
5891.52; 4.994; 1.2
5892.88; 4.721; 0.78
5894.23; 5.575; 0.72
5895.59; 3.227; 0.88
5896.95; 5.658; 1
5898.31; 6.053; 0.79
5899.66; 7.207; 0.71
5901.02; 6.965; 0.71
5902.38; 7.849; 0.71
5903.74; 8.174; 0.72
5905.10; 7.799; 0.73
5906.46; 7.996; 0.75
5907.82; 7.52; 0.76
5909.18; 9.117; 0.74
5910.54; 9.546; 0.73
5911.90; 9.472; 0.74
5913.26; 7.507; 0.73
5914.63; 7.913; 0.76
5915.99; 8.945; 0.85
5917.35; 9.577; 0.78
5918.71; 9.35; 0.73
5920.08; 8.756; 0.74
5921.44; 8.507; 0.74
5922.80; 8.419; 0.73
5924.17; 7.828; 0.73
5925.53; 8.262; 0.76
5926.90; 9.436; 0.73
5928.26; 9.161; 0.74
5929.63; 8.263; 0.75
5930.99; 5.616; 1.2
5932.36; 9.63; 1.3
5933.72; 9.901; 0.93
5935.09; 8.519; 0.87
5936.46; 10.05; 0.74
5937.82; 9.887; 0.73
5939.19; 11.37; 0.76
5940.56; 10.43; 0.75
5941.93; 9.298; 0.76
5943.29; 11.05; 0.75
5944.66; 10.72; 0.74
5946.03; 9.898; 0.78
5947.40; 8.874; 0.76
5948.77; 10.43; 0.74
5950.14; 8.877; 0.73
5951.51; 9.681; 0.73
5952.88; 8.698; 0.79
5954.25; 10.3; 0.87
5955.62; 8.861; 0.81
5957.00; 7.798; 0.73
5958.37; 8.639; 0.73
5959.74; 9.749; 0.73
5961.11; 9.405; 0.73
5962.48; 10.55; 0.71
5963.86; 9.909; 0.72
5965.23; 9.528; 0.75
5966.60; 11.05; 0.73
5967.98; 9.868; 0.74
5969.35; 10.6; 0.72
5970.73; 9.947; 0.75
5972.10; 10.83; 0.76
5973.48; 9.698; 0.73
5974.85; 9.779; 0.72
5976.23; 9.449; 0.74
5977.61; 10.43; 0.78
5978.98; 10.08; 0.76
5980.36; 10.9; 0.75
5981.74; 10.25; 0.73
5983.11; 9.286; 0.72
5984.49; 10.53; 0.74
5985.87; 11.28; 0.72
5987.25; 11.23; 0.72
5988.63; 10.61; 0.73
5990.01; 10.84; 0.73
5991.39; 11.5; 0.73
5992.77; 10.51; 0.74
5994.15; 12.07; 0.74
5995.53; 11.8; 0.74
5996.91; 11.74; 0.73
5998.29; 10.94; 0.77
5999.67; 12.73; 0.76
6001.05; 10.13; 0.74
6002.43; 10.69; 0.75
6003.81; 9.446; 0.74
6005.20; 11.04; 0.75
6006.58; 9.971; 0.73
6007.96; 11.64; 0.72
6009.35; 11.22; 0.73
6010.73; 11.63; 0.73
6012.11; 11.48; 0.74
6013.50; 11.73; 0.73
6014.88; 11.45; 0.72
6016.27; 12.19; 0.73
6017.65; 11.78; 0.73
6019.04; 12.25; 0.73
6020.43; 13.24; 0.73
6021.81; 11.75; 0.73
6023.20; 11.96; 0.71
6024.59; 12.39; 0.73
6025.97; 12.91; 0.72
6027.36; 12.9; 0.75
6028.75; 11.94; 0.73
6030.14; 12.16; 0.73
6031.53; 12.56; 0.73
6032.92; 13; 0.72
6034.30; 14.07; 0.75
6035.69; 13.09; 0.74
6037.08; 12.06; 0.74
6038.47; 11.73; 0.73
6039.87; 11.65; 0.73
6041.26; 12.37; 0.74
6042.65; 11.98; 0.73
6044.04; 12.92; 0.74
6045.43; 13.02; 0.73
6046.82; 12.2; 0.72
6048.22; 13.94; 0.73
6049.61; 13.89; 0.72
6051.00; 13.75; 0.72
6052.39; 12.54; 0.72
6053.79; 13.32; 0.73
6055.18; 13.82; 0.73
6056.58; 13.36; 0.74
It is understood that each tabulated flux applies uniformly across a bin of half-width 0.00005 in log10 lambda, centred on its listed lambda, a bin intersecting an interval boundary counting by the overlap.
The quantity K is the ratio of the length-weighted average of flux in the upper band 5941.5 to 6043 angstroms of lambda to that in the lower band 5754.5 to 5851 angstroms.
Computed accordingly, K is 0.80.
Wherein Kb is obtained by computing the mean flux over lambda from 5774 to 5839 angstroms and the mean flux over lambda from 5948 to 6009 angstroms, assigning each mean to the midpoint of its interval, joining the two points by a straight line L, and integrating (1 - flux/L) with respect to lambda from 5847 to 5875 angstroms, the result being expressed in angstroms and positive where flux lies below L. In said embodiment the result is 4.8 angstroms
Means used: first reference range 13.9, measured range 10.6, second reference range 10.3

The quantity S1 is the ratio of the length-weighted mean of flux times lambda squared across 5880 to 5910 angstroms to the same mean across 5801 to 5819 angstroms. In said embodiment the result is 0.48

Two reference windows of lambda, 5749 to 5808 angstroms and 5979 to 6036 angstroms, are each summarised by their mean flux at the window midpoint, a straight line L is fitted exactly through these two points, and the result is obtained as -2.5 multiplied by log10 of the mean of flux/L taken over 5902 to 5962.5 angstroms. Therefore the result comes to 0.34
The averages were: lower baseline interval 14.2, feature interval 9.05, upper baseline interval 11.6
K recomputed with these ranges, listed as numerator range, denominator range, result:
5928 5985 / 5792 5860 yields 0.73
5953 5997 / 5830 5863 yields 0.85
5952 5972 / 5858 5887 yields 1.00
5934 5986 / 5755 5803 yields 0.71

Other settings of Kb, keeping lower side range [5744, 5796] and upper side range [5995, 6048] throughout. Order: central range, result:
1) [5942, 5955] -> 2.80 angstroms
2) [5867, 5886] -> 5.79 angstroms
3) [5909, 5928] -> 5.92 angstroms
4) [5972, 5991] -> 2.91 angstroms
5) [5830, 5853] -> 1.36 angstroms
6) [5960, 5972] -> 2.17 angstroms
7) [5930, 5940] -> 2.65 angstroms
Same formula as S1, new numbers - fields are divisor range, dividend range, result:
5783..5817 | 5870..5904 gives 0.50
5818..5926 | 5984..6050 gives 1.28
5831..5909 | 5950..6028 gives 1.19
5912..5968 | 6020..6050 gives 1.40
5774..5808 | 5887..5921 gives 0.50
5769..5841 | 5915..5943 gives 0.69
